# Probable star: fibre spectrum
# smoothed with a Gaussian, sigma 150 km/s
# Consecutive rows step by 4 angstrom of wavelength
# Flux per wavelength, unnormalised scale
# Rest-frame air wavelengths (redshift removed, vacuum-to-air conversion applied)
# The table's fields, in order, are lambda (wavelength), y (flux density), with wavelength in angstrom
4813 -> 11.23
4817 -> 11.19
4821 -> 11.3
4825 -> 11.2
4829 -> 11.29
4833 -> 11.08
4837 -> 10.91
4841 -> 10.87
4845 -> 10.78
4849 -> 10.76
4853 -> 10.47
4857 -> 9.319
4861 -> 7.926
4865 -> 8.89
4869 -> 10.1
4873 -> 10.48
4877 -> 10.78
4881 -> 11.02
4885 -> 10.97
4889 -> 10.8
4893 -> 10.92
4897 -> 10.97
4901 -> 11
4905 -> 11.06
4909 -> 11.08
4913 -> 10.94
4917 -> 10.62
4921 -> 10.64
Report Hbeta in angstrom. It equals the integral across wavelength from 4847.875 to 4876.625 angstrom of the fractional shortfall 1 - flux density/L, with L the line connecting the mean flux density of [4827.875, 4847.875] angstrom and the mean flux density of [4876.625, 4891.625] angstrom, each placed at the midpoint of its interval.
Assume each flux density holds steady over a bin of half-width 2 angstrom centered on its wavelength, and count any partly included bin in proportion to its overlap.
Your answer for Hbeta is 3.1 angstrom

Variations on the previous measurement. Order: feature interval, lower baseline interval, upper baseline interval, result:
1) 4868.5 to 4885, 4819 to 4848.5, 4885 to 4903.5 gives 0.42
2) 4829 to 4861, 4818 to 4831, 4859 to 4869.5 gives -1.51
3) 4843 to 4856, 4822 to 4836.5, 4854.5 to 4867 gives -1.27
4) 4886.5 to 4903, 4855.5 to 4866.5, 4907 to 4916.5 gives -1.20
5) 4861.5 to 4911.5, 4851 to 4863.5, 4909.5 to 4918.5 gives -2.64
